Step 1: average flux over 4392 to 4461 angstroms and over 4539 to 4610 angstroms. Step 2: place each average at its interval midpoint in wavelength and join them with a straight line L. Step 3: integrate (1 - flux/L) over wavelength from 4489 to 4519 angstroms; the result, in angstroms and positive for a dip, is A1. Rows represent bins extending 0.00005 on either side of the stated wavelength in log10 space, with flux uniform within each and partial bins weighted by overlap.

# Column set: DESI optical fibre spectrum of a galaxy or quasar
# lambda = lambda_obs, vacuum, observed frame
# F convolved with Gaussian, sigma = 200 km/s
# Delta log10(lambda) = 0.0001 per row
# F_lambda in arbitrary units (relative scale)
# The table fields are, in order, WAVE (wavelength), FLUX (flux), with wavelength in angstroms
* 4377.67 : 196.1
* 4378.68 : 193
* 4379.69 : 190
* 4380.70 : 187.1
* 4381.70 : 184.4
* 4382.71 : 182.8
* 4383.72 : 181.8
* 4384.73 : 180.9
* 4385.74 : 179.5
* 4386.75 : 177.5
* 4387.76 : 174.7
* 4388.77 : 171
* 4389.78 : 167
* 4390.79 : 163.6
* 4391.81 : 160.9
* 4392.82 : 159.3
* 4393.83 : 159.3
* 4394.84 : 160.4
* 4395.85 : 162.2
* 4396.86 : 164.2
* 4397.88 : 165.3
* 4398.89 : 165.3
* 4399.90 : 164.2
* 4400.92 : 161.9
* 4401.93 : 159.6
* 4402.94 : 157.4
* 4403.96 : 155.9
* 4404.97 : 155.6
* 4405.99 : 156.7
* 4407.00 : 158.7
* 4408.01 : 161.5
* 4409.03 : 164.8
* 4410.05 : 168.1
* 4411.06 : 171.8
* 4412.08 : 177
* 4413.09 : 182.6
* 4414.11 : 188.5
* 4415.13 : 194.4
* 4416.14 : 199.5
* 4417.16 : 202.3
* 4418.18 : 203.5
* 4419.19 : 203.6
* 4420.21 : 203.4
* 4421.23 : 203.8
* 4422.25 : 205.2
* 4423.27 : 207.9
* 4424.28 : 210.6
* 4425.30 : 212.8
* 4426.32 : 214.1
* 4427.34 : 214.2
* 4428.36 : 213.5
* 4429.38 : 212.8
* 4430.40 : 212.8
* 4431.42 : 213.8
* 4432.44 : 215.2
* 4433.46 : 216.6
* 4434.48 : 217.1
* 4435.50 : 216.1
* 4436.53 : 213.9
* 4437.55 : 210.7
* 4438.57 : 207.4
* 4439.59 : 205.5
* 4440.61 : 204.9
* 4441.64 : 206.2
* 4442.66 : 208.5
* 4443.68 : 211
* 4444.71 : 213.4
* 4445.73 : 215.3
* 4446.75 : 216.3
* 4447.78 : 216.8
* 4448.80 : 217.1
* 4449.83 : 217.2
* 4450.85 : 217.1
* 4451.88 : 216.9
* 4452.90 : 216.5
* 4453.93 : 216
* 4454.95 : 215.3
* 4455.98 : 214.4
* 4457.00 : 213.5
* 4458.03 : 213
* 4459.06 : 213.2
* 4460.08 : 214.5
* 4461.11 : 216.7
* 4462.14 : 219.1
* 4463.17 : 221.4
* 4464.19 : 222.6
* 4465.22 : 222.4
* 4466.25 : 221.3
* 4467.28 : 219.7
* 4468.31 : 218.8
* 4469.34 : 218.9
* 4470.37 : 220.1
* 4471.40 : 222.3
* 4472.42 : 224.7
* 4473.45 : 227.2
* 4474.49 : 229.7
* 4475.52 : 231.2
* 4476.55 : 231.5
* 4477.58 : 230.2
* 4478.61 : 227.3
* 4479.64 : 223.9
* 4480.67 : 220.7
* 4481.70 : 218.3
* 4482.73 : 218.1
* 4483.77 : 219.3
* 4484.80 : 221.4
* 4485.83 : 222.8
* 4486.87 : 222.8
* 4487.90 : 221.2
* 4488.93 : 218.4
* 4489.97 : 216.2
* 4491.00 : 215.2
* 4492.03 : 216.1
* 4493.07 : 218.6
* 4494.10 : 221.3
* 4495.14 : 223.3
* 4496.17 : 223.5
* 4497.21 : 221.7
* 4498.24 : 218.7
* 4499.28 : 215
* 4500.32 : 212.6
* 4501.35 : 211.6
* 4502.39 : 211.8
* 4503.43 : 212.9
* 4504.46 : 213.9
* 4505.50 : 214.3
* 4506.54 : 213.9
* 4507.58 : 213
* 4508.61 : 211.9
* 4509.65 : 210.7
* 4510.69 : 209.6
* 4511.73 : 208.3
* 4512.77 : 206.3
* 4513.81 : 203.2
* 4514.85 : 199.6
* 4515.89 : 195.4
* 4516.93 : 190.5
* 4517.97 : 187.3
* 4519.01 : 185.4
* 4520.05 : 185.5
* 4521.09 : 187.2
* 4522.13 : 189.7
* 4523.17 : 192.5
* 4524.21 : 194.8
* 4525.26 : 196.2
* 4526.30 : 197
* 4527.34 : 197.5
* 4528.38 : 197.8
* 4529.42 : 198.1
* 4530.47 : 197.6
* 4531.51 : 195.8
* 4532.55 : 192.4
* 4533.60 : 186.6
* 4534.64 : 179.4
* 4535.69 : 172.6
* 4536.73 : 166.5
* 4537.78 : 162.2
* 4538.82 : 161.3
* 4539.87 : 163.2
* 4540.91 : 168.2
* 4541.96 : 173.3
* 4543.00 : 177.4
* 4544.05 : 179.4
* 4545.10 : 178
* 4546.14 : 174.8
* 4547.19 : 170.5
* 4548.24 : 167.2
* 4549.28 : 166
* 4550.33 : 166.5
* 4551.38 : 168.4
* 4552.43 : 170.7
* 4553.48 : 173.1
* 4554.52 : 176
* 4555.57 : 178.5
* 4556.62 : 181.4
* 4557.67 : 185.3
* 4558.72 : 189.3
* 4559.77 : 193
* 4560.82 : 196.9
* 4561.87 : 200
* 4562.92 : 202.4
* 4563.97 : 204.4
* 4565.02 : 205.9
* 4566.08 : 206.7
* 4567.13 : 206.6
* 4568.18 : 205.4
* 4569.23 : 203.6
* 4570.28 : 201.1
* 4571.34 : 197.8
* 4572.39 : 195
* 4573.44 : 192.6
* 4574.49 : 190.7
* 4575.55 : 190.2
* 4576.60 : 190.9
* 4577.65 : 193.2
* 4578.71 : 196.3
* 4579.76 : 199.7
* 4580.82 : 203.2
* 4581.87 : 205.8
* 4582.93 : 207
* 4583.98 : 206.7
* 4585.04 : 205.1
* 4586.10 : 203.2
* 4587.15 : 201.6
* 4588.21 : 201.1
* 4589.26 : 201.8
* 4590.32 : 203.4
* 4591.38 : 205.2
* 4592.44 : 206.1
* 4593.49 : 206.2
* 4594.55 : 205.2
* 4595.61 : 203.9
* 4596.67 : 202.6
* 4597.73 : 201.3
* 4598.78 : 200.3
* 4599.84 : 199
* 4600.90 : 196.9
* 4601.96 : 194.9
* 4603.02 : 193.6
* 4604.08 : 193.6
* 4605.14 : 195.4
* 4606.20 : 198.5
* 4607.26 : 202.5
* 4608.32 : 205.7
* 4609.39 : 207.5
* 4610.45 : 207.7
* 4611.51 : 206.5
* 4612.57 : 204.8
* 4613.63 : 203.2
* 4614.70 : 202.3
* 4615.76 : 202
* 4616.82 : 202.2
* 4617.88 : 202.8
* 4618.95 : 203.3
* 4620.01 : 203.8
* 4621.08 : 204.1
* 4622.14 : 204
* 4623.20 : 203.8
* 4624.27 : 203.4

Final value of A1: -2.5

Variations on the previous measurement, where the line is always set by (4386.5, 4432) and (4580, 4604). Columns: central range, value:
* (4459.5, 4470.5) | -1.85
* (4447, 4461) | -2.17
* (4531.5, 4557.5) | 3.06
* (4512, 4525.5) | 0.03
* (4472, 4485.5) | -2.53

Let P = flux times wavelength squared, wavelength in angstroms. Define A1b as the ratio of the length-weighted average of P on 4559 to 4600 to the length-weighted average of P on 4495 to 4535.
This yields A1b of 1.02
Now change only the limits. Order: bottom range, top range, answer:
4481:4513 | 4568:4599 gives 0.96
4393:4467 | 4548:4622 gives 1.06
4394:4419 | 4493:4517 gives 1.29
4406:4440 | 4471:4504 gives 1.14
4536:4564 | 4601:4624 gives 1.17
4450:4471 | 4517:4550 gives 0.86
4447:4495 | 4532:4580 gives 0.87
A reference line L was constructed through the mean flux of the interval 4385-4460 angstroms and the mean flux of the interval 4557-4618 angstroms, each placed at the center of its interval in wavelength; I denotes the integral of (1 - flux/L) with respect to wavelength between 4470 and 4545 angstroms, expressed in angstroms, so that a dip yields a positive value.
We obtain -3.0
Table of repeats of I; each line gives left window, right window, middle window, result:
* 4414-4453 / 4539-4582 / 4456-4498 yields -3.86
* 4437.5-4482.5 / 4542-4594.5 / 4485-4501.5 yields -0.68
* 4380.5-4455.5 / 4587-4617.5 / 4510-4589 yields 3.53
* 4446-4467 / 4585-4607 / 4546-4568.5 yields 2.13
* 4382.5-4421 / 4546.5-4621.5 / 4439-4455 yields -3.08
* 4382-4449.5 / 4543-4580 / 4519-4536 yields -0.25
